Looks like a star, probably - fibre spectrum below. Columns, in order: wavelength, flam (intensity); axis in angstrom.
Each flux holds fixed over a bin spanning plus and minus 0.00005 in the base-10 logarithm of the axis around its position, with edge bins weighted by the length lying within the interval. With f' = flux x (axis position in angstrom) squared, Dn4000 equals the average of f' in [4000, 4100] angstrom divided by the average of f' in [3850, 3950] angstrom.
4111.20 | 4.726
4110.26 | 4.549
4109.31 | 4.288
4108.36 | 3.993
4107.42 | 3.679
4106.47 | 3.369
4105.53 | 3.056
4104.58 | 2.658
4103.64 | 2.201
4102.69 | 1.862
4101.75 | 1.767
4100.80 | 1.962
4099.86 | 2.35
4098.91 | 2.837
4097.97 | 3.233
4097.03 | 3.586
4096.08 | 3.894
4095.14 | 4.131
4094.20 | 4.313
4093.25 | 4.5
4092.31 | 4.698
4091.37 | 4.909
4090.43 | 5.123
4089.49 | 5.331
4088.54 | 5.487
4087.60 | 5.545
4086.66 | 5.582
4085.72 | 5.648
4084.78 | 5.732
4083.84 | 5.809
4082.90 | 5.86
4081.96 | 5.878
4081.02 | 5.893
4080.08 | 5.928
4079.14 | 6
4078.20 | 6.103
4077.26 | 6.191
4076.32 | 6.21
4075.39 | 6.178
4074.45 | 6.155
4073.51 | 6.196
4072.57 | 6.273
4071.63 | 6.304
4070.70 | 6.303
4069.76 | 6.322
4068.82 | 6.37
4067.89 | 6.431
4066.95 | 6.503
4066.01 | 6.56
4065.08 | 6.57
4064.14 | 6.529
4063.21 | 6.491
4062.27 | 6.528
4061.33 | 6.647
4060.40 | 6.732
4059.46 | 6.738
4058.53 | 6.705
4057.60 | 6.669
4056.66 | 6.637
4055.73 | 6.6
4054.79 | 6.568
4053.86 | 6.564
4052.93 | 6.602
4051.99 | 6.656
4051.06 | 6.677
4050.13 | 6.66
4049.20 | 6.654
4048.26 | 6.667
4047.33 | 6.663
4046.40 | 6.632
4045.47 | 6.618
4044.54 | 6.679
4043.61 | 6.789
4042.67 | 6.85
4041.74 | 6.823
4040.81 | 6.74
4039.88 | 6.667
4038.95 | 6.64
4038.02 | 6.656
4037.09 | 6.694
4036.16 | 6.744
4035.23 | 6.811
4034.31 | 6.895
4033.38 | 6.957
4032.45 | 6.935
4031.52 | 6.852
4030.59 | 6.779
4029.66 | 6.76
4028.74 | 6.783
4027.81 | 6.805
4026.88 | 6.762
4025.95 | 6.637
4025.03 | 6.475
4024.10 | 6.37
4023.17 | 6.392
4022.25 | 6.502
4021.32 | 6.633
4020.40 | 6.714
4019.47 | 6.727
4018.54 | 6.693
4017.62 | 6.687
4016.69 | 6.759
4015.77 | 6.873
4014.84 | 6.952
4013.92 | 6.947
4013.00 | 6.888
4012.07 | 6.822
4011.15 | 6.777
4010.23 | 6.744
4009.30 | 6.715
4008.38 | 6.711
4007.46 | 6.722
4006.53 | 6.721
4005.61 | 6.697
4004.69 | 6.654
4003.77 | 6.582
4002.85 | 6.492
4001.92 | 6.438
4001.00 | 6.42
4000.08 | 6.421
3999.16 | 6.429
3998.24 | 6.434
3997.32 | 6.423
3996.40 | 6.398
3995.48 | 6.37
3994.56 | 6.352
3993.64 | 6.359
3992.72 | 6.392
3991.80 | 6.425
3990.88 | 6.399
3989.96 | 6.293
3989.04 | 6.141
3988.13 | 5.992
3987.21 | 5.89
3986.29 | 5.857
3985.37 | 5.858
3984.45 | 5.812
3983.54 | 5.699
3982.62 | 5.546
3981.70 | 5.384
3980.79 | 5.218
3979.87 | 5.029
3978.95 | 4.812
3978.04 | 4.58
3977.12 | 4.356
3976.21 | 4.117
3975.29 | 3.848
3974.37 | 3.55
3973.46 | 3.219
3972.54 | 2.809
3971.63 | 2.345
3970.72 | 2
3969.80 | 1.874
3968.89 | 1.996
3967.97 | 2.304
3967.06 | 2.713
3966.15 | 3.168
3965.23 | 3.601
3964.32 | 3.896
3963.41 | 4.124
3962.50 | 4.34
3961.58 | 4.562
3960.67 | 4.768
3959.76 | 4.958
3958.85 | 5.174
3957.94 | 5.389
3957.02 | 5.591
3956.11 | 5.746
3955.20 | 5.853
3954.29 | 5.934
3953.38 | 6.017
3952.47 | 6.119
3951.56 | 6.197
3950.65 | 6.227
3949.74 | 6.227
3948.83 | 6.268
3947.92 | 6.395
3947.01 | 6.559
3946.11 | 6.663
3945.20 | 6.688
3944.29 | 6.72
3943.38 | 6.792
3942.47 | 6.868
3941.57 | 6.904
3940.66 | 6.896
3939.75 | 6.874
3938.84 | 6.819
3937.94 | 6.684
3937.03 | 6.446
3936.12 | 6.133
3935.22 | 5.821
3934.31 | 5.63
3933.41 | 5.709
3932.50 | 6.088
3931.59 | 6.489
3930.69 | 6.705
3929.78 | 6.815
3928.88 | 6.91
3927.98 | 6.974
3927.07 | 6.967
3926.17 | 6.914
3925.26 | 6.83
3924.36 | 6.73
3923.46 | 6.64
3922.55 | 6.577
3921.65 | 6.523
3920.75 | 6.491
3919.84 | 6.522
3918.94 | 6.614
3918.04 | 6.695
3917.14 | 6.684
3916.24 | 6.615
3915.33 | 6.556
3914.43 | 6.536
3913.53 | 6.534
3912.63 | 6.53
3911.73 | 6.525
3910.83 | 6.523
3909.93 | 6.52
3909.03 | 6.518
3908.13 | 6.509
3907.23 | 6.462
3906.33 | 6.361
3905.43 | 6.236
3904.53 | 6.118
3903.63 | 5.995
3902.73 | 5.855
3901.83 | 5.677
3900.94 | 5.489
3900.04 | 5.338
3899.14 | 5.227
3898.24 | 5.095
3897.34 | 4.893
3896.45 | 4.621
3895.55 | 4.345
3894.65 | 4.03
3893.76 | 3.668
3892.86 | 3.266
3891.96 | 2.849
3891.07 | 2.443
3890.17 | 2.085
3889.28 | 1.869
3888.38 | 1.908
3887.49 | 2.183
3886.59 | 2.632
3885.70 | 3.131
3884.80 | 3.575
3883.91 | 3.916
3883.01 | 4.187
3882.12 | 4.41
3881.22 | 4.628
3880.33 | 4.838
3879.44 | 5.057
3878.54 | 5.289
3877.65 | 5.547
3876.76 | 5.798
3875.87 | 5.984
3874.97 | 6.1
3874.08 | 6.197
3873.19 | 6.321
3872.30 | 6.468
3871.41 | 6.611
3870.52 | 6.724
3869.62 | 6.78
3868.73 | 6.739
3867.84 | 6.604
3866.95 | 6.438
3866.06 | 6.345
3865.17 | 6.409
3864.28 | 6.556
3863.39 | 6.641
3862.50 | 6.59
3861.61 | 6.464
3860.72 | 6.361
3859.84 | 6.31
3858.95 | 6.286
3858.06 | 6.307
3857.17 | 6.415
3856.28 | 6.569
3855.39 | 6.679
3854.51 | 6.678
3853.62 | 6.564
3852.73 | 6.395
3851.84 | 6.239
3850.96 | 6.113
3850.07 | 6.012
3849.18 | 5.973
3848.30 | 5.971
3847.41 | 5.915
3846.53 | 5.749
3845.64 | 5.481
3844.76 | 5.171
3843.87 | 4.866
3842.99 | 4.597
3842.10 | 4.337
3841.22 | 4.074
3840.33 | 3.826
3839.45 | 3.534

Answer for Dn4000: 1.15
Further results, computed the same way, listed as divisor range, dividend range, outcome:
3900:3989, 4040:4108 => 1.05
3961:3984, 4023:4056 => 1.82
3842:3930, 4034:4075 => 1.26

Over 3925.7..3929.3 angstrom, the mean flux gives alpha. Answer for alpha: 6.94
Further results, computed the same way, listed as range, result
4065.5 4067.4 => 6.54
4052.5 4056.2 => 6.59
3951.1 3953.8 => 6.11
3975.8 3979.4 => 4.48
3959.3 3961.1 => 4.87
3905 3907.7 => 6.35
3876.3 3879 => 5.55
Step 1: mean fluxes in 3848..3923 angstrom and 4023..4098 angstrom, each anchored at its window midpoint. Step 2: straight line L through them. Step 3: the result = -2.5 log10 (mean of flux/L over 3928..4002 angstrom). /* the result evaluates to 0.08 mag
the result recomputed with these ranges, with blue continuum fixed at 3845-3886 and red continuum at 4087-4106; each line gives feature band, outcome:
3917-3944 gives -0.24 mag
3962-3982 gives 0.33 mag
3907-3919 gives -0.20 mag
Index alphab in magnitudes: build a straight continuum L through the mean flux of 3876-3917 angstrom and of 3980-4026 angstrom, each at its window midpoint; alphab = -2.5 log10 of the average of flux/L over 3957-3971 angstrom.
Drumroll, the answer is 0.484 mag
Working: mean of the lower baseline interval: 4.92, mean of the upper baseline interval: 6.41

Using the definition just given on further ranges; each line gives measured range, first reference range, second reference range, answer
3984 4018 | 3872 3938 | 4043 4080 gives -0.06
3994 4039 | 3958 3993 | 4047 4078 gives -0.22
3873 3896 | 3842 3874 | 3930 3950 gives 0.48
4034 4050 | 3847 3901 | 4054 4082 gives -0.08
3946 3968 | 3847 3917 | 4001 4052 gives 0.18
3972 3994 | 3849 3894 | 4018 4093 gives 0.15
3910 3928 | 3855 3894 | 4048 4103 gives -0.25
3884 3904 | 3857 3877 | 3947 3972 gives 0.44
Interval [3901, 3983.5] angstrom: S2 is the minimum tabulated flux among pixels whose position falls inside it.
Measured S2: 1.874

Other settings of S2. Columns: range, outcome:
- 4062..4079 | 6.103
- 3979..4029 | 5.029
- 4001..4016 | 6.42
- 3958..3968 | 2.304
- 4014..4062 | 6.37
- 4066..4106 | 1.767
